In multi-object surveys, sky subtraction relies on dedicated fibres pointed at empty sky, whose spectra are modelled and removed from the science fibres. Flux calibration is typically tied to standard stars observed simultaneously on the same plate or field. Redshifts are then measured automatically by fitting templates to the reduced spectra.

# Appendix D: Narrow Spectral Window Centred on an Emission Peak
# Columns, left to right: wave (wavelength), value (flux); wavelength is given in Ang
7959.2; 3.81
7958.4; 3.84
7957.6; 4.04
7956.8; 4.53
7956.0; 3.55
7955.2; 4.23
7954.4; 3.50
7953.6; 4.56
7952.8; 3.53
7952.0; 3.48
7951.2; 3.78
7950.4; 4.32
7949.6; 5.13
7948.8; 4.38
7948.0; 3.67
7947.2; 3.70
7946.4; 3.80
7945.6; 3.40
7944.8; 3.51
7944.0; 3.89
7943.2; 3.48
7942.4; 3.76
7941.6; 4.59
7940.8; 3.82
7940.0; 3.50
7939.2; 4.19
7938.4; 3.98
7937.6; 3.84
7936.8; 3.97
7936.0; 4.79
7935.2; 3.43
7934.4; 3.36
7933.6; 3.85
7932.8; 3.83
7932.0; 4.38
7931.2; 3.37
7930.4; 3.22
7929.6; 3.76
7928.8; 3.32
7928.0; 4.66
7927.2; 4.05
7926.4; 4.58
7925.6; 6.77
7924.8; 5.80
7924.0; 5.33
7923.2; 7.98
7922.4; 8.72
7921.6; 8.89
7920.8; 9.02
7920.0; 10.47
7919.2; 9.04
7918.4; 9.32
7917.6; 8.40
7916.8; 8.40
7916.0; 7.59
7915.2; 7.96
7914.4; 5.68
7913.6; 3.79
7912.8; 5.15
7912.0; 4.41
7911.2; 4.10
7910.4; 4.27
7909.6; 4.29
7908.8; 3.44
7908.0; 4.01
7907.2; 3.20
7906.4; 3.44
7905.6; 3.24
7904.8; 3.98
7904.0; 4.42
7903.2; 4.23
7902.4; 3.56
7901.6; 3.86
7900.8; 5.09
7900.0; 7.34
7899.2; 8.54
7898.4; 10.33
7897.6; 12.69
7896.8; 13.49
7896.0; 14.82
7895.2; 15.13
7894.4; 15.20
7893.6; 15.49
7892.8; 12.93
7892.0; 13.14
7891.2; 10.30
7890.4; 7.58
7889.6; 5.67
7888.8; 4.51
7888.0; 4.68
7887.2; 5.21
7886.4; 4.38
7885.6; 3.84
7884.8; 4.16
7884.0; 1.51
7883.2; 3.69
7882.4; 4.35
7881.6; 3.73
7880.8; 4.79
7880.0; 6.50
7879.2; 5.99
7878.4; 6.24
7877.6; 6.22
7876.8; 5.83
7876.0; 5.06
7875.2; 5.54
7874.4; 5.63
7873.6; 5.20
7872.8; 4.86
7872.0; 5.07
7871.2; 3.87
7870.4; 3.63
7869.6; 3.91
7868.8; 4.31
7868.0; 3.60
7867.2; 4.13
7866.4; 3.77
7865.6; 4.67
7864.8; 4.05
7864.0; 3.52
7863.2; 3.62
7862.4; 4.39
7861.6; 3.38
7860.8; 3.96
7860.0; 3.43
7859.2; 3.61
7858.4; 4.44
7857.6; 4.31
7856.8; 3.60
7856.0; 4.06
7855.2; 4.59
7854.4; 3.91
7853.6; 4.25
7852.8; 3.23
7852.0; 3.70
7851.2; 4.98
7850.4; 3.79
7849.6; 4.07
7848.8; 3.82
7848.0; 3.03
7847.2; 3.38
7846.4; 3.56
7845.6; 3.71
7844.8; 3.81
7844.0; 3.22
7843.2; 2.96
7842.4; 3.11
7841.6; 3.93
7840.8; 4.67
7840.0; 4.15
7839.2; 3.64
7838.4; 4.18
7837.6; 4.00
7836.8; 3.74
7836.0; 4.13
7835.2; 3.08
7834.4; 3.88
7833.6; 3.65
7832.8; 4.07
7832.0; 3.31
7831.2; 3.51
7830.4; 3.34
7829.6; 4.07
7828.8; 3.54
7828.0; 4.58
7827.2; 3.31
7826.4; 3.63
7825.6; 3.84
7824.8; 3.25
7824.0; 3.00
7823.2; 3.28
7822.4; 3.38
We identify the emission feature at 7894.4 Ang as Halpha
